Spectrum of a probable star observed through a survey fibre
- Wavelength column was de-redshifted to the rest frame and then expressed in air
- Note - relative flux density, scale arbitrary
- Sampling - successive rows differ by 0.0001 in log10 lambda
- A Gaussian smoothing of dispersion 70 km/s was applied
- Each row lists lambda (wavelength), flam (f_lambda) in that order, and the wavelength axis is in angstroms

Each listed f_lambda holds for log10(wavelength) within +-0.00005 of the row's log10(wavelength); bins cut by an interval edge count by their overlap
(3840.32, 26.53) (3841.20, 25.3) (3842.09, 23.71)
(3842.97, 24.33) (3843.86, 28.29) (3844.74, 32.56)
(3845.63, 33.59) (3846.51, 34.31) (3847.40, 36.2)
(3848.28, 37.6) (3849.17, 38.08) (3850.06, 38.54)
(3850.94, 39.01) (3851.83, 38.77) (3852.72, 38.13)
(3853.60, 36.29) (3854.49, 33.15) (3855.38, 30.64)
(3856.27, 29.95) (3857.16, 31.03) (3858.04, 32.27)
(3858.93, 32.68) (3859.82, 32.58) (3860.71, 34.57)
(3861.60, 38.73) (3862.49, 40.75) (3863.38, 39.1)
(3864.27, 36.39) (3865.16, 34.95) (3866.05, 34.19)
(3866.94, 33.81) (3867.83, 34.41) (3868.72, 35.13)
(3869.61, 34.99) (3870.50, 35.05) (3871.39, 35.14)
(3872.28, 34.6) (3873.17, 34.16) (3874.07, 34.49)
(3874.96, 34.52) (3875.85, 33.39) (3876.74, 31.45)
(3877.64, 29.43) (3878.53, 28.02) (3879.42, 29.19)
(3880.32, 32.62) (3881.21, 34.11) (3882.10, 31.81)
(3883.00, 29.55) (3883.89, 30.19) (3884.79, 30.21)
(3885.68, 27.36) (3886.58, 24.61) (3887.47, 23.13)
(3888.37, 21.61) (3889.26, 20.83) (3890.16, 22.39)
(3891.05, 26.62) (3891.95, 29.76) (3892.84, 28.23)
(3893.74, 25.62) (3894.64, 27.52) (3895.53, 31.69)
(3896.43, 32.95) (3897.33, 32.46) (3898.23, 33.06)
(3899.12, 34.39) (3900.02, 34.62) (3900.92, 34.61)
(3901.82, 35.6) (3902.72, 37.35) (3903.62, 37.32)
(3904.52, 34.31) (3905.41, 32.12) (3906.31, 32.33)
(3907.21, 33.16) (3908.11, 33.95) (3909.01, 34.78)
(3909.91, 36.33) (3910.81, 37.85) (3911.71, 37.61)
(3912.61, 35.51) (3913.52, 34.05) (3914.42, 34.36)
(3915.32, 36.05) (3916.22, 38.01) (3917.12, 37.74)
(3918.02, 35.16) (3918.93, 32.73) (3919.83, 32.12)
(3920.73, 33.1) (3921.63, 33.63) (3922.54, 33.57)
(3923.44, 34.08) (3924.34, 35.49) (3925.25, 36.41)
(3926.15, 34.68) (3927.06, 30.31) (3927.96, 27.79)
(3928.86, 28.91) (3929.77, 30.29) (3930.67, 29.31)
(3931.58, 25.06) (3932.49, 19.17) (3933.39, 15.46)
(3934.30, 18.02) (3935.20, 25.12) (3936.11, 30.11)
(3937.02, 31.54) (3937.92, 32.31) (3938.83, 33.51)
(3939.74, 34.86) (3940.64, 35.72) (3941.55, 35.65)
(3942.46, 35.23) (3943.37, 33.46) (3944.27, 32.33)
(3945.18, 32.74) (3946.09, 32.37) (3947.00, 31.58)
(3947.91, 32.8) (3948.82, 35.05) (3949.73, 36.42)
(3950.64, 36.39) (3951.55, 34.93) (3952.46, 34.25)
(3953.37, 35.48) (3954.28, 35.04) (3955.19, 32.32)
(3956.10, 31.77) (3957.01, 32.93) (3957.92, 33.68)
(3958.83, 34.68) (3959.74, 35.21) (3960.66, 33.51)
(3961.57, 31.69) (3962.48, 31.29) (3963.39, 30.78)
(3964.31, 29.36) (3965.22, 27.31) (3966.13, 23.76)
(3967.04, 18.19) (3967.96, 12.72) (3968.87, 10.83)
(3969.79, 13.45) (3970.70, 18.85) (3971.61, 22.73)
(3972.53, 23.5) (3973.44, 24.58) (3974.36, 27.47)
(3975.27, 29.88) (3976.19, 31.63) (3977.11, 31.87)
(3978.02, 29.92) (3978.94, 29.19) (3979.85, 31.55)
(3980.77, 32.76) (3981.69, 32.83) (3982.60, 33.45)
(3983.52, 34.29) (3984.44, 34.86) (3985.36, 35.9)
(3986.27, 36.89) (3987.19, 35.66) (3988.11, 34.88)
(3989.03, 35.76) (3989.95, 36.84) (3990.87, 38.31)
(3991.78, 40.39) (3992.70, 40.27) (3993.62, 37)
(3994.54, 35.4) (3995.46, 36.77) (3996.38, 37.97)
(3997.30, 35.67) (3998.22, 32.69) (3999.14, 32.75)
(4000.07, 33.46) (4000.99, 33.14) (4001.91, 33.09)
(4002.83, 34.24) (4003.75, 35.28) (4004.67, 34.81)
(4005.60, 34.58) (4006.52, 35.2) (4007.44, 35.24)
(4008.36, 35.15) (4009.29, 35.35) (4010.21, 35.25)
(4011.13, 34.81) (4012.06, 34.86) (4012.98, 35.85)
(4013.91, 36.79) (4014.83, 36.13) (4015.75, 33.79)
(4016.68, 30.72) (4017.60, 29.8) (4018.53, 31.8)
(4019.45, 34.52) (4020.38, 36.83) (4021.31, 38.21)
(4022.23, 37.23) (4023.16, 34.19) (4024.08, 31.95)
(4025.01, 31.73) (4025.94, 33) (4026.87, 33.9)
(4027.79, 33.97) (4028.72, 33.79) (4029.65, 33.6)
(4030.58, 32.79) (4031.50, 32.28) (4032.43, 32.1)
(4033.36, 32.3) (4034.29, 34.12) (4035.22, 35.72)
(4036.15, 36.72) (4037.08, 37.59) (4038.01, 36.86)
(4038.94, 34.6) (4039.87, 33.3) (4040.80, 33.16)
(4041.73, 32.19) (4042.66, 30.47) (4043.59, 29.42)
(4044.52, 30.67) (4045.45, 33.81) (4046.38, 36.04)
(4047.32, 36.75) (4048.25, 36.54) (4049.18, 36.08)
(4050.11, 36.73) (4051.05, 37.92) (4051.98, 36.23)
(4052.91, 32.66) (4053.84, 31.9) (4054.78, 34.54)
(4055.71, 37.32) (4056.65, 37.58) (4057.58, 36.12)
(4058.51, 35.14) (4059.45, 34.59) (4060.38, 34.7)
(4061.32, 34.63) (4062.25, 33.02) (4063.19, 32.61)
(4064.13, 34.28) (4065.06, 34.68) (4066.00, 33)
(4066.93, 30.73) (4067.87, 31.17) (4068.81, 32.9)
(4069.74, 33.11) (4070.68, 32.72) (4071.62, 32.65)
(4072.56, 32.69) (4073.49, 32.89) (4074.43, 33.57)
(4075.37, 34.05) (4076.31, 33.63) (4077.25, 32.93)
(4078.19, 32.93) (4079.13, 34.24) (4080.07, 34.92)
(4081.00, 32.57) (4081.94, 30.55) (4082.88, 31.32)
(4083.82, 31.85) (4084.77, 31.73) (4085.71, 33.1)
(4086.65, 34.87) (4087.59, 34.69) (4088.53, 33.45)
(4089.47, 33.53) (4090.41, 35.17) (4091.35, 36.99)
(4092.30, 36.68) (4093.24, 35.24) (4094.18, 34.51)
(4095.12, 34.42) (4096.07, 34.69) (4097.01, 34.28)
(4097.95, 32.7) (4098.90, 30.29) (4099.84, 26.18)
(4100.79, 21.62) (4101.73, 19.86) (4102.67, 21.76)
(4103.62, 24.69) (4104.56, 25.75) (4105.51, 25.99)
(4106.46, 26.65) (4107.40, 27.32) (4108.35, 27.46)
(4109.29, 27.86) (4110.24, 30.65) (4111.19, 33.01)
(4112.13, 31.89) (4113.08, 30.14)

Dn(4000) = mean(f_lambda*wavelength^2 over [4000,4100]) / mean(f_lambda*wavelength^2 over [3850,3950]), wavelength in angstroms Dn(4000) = 1.13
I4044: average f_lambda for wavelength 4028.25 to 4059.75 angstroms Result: 34.5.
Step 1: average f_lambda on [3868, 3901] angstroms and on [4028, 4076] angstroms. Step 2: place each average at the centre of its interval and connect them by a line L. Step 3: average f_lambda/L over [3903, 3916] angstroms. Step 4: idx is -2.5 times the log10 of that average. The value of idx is -0.13 mag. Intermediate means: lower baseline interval 30.5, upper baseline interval 34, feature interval 35.1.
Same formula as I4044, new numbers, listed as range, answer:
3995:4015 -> 34.9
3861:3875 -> 35.7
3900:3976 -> 31.2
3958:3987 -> 28.4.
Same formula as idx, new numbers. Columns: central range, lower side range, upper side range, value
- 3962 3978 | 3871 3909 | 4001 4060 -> 0.336 mag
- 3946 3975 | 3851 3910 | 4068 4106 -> 0.118 mag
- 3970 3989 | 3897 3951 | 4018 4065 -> 0.103 mag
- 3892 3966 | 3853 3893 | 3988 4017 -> 0.026 mag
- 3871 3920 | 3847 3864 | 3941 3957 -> 0.094 mag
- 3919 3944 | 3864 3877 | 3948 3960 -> 0.128 mag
